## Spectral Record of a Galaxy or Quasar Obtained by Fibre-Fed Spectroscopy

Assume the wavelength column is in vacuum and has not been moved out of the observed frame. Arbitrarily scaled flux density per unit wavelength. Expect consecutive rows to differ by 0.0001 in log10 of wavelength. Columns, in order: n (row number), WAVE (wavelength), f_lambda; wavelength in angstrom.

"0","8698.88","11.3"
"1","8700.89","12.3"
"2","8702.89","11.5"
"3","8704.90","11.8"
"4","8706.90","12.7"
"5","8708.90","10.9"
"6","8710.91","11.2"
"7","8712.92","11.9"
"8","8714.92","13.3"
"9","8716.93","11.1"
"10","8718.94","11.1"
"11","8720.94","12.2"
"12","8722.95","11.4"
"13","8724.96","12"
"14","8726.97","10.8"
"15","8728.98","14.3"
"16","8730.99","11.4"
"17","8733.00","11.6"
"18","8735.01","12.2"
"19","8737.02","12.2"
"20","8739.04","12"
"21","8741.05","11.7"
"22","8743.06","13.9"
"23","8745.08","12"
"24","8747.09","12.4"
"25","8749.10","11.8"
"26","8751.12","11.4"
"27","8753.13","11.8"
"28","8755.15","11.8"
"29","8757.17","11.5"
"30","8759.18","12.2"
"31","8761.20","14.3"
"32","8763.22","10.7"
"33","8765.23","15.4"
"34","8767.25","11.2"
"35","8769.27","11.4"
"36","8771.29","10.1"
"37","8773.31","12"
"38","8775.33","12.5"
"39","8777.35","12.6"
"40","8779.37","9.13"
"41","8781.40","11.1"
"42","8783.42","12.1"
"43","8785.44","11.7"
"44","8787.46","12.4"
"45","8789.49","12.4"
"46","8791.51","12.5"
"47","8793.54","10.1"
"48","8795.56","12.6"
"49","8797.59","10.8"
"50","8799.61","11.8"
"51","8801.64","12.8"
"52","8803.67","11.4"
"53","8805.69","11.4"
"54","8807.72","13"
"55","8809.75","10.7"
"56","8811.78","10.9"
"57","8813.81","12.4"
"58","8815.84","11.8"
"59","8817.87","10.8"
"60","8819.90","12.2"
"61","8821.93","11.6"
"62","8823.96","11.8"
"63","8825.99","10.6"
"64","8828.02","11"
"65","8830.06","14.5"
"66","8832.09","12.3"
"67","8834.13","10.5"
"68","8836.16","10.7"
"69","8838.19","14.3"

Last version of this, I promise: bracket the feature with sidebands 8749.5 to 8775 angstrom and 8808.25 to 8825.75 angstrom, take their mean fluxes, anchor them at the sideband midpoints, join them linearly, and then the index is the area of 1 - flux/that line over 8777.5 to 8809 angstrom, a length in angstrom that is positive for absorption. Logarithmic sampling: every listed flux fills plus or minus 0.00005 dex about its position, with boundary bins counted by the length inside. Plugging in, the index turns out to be 0.1 angstrom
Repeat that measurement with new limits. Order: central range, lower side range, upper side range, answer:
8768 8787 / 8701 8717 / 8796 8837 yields 0.5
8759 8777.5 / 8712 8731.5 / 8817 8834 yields -0.5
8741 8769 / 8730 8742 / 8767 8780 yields -1.7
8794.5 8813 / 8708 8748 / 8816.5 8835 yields 0.1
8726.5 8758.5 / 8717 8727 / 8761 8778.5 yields -0.8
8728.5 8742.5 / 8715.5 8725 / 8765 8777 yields -0.6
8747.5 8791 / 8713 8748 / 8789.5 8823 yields 0.0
